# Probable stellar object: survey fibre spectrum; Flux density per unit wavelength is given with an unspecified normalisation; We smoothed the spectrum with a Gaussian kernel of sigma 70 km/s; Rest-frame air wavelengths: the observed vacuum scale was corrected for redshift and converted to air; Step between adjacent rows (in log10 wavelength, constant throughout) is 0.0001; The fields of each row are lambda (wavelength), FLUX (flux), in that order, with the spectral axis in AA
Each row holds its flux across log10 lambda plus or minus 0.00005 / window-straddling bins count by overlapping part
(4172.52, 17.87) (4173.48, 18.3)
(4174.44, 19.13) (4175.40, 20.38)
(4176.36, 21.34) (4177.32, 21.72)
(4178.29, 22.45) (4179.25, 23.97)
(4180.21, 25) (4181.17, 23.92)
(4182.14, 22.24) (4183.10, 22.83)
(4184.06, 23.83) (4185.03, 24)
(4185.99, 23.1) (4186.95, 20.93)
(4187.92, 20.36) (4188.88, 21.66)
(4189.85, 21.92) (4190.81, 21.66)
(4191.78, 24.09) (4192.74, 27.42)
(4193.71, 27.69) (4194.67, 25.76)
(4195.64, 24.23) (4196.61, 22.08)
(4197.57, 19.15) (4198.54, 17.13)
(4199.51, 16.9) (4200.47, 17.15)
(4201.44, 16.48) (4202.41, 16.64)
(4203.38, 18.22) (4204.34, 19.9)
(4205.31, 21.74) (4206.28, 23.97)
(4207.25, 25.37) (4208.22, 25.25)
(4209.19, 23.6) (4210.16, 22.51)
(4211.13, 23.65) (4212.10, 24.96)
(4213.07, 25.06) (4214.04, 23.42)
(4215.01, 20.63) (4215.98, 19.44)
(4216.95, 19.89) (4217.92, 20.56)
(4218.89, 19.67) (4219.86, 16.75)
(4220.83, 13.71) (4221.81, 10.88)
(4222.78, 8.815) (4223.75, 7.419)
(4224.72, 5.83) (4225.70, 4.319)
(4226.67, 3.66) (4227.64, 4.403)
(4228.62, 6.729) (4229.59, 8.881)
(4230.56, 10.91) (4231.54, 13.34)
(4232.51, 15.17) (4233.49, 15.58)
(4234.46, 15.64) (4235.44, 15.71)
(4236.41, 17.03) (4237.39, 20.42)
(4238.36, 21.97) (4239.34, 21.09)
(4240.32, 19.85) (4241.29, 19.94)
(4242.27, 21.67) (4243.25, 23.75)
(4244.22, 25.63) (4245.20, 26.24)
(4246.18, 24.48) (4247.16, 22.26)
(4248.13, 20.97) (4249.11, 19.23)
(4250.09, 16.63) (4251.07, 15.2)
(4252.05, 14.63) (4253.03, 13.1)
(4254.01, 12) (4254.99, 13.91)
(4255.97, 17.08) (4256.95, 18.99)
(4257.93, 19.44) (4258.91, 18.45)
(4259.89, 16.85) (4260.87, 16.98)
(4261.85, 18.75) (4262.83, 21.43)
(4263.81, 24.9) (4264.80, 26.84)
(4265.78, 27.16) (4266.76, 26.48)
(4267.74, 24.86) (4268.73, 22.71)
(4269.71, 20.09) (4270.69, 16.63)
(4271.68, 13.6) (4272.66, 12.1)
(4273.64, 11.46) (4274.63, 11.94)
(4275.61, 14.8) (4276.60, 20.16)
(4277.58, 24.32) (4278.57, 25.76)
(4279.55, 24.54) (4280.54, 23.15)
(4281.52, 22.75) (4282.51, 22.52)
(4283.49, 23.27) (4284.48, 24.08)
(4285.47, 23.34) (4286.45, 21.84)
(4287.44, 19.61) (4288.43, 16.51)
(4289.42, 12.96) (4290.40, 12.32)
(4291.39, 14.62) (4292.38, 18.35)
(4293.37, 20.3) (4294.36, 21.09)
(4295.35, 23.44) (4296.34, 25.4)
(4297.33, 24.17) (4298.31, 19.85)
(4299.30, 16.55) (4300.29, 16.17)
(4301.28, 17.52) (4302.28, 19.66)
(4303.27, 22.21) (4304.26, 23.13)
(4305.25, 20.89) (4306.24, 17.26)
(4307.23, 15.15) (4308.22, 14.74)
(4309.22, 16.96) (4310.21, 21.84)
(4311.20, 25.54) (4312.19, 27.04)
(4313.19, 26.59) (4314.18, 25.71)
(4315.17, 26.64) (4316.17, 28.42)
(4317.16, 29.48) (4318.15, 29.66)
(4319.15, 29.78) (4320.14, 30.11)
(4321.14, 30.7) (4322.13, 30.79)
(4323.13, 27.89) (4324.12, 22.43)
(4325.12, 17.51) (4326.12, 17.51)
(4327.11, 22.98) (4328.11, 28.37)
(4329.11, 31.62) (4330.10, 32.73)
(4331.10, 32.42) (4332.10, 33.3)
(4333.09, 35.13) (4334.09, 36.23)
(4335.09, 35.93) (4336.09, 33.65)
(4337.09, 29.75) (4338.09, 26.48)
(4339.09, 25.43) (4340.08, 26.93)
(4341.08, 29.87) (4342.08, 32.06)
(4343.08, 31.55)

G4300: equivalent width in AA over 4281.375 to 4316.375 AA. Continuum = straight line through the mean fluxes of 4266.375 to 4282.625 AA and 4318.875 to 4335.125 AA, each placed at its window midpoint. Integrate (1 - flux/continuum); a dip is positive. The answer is 4.8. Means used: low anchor 19.8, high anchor 28.9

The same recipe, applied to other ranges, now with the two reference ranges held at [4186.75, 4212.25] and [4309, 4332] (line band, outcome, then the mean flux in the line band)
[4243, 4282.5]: 7.58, 19.8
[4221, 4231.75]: 7.10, 7.77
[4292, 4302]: 2.16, 20.3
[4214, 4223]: 2.10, 17.3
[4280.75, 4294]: 3.10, 19.5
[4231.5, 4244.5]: 2.39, 19.2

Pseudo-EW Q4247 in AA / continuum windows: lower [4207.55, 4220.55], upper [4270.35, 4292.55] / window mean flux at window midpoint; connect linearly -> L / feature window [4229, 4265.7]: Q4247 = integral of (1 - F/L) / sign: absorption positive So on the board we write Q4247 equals 3.1 AA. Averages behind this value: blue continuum 21.9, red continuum 18.7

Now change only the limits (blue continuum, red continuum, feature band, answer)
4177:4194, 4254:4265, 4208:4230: 6.03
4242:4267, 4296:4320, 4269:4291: 2.35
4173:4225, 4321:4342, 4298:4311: 4.07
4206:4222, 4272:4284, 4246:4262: 2.25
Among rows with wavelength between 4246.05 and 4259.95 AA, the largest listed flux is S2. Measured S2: 24.48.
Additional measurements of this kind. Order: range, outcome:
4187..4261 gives 27.69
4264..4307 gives 27.16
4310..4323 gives 30.79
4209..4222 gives 25.06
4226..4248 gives 26.24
